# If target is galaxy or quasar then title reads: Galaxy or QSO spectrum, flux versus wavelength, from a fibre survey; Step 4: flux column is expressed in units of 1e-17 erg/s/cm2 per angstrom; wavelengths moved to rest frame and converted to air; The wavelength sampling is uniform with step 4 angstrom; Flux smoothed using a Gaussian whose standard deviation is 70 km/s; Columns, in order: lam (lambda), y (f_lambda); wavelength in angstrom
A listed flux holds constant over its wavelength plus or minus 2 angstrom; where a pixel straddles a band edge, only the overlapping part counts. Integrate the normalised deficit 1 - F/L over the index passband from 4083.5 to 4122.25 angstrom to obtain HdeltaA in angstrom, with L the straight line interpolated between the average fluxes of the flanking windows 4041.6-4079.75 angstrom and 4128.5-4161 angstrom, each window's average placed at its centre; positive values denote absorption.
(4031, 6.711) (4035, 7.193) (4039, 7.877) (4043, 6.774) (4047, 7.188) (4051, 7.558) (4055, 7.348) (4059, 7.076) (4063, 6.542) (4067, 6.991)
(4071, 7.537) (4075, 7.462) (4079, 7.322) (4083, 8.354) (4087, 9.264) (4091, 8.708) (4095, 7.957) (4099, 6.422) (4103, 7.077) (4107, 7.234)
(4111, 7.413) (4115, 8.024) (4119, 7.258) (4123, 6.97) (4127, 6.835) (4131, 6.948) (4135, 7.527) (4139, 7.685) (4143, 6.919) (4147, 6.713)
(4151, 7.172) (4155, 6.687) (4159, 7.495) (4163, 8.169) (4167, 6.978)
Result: -3.0 angstrom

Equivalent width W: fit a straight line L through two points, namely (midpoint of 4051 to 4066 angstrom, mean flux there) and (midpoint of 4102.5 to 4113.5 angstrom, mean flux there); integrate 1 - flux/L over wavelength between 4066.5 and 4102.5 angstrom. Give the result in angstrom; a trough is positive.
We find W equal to -3.0 angstrom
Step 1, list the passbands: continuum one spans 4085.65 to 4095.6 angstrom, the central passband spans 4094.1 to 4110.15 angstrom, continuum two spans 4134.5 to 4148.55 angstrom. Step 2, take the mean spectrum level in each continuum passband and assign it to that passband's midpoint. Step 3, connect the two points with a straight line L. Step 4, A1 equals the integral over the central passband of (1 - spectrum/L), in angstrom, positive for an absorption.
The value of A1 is 2.3 angstrom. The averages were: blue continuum 8.7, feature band 7.14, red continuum 7.19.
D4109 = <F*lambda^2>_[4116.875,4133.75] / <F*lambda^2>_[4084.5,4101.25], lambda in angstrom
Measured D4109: 0.9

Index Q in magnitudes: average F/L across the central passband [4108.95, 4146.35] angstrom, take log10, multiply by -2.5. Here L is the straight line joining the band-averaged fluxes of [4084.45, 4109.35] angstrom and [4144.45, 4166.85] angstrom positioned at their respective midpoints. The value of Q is 0.03 mag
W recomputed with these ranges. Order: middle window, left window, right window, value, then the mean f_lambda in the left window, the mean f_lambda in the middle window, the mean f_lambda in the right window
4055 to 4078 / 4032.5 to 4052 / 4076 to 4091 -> 2.2 angstrom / 7.29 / 7.15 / 8.31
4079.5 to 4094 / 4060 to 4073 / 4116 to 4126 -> -3.0 angstrom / 7.03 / 8.57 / 7.18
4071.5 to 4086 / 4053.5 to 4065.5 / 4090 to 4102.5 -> -1.1 angstrom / 6.97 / 7.8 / 7.54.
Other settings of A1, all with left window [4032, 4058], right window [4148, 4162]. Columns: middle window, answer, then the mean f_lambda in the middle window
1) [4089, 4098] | -1.1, 8.12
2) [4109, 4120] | -0.6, 7.59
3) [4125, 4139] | 0.0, 7.19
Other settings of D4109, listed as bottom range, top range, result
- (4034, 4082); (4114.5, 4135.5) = 1.02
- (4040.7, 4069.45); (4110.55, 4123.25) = 1.09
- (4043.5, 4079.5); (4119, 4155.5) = 1.02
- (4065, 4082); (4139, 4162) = 1.00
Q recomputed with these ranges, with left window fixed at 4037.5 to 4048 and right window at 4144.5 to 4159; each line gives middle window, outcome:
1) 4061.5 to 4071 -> 0.04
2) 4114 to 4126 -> -0.04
